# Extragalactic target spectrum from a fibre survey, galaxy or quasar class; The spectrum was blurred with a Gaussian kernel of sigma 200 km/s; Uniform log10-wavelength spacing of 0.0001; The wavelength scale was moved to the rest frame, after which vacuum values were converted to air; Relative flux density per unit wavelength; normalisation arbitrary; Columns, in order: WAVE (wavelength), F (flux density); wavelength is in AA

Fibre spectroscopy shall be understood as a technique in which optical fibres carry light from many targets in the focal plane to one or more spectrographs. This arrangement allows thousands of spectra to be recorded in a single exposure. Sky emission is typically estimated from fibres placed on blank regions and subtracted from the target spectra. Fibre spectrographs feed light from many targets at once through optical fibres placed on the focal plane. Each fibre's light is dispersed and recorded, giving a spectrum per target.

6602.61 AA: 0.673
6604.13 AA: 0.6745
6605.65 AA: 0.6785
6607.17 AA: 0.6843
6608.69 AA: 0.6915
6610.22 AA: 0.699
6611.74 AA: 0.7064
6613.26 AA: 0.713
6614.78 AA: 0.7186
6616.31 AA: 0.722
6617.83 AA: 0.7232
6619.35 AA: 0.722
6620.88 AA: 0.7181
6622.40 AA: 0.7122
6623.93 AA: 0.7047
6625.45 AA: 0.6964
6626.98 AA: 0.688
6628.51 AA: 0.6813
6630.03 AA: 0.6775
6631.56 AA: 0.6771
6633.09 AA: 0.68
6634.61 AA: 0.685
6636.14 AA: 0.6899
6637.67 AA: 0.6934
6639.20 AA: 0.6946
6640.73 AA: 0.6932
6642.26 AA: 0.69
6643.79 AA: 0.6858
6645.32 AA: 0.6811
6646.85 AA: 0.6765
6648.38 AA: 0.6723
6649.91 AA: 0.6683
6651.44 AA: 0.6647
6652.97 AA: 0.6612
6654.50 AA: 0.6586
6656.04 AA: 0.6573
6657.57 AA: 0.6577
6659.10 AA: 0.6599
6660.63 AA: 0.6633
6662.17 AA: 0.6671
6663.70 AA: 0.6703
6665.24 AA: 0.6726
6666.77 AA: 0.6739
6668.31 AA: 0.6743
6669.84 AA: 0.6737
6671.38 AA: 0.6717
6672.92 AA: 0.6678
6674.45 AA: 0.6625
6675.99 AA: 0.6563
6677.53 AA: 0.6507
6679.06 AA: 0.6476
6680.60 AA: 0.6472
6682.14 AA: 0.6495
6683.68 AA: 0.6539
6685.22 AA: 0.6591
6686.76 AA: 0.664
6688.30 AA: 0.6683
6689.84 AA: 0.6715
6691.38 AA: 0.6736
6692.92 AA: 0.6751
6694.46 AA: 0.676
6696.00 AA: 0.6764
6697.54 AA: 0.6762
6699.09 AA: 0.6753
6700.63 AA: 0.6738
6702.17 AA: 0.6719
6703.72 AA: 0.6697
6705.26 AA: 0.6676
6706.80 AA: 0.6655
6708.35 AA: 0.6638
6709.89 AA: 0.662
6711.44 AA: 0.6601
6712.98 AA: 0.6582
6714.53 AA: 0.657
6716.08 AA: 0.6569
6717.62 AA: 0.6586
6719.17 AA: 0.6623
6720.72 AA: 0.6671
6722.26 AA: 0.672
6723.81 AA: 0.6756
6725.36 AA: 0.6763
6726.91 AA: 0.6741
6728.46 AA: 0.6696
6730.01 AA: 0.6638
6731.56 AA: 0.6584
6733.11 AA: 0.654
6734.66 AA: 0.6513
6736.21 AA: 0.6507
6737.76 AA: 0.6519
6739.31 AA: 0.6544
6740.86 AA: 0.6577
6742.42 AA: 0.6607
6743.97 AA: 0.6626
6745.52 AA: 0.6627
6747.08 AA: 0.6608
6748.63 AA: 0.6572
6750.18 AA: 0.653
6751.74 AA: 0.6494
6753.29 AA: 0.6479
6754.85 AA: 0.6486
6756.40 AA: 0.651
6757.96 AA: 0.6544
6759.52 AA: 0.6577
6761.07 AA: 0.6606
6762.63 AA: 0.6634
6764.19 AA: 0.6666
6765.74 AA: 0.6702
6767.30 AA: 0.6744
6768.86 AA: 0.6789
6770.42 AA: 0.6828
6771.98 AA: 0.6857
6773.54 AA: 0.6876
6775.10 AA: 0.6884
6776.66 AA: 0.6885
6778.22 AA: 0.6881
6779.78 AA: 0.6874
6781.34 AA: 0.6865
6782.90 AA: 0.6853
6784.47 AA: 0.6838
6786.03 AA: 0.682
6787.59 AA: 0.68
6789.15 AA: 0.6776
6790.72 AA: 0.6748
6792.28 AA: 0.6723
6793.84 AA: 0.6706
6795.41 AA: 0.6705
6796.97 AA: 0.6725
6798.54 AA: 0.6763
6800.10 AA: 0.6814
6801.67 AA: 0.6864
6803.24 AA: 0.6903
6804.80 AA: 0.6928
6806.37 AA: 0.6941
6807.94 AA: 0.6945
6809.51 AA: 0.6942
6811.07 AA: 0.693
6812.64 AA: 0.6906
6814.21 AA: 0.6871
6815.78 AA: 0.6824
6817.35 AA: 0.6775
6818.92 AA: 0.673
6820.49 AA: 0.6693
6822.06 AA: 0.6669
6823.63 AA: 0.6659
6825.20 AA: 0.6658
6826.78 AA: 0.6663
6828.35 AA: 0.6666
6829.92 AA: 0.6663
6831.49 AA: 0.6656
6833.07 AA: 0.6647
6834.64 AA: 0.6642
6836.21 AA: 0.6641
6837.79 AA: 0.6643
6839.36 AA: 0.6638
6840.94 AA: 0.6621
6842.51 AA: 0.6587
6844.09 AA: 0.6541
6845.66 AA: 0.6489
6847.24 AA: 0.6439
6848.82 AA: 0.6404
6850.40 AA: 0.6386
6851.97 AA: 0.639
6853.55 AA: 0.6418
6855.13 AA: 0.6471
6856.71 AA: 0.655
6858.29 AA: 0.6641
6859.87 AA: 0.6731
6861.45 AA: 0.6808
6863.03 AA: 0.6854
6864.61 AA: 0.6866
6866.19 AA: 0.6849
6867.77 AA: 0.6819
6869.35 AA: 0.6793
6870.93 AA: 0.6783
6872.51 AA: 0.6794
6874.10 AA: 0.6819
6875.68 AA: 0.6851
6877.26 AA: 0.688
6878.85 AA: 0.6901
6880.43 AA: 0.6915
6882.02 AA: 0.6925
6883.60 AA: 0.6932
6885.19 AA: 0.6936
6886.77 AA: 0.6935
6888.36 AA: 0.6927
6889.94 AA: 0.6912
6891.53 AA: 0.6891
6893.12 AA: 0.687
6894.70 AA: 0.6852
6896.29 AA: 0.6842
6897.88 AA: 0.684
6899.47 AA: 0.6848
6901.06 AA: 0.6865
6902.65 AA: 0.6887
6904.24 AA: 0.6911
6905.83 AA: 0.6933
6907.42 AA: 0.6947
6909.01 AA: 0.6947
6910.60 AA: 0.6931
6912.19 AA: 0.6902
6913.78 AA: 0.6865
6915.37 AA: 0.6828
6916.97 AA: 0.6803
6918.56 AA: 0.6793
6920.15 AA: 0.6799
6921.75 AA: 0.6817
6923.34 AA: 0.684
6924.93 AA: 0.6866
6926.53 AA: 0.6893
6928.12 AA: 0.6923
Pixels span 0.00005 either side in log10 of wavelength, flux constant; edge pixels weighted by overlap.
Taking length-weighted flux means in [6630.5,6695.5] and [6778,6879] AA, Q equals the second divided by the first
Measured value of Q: 1.00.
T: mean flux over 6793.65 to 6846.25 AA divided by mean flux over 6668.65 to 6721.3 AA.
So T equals 1.0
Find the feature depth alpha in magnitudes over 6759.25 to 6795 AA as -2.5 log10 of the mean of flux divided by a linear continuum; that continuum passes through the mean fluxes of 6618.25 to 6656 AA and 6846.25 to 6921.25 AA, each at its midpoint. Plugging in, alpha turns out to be 0.01 mag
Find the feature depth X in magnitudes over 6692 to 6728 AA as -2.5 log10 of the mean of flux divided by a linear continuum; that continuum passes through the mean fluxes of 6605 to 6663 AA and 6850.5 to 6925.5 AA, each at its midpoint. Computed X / 0.03 mag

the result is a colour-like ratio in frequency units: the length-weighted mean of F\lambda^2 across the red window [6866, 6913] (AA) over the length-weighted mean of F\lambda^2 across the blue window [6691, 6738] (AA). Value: 1.09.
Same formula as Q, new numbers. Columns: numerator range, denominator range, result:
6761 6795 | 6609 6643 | 0.97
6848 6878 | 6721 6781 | 1.00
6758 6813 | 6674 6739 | 1.03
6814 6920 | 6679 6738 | 1.02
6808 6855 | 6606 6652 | 0.96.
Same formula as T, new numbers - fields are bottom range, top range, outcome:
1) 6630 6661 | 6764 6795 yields 1.01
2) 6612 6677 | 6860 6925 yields 1.01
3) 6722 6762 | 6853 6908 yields 1.04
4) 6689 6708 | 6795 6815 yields 1.02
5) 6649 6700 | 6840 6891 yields 1.01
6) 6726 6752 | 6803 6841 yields 1.03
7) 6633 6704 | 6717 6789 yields 1.00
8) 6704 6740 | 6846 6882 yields 1.01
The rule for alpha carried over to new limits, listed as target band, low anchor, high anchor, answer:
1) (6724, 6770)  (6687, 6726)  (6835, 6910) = 0.016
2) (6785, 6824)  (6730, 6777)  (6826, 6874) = -0.028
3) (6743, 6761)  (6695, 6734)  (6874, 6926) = 0.025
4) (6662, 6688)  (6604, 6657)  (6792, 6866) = 0.037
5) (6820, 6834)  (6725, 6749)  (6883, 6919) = 0.015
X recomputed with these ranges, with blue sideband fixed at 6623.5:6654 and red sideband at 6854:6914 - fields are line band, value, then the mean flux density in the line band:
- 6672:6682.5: 0.05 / 0.655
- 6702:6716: 0.03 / 0.663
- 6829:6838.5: 0.03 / 0.665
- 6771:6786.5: 0.00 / 0.686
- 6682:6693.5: 0.03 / 0.665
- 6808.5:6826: 0.01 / 0.679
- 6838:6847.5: 0.04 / 0.657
